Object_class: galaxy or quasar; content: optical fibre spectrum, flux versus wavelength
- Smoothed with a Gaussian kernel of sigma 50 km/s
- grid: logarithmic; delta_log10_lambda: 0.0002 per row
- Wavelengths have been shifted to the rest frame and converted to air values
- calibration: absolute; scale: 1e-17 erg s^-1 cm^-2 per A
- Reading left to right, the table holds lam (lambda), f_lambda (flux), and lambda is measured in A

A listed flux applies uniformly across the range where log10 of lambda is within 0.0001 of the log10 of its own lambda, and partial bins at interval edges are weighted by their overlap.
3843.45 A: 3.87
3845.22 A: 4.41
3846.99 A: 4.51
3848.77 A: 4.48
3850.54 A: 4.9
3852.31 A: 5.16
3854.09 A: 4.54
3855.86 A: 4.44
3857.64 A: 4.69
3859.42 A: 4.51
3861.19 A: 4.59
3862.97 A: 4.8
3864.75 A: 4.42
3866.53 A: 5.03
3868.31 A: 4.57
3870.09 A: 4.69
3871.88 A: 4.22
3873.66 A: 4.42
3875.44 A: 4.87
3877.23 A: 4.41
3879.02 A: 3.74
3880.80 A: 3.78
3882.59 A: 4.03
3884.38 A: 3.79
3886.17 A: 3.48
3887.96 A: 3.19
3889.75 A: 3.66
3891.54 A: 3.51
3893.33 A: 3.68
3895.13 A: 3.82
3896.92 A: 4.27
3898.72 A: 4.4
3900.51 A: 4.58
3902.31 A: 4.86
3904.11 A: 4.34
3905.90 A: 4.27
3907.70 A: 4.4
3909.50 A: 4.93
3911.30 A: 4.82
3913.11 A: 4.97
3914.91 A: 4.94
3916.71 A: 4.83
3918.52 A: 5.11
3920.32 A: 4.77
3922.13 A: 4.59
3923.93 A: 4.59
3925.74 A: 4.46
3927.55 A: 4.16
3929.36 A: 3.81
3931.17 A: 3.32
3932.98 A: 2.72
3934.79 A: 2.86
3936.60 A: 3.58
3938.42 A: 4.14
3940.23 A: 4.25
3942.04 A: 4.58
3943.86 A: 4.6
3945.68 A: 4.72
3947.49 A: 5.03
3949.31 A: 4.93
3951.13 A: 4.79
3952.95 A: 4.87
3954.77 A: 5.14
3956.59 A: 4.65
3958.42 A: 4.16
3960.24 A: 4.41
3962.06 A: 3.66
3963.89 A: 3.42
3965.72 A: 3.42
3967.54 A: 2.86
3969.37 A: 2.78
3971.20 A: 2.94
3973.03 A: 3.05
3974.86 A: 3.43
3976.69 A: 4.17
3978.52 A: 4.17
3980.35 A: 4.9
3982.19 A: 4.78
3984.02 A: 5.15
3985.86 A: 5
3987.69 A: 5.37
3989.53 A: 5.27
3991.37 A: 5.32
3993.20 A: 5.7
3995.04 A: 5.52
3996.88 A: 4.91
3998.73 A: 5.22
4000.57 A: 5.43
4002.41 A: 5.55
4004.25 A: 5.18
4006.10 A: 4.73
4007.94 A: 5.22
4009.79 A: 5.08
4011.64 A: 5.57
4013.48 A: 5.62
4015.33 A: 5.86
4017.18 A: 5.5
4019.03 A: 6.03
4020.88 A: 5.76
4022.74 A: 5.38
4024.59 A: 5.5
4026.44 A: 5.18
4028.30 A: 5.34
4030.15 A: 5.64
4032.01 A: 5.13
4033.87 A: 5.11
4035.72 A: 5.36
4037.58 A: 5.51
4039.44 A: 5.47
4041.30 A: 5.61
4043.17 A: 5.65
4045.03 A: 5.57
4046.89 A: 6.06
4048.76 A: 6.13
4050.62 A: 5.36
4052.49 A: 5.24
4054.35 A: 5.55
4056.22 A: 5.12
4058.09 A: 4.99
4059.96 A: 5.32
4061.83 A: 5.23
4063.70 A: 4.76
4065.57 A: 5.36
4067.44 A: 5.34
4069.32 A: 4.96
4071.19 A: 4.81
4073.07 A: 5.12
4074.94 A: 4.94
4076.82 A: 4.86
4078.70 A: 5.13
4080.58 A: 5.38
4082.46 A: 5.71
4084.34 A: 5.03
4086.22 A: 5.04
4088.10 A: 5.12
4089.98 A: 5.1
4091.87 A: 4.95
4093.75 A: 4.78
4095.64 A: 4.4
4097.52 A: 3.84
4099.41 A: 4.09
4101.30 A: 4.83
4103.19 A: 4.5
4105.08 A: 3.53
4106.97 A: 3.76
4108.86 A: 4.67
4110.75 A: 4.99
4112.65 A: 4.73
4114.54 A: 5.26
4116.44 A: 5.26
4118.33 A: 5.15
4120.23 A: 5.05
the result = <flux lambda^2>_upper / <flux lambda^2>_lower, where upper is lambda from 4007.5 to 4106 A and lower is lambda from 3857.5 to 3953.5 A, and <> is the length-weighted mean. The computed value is 1.30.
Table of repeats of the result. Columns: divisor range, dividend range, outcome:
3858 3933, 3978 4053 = 1.32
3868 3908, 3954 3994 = 1.08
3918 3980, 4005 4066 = 1.39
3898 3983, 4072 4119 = 1.23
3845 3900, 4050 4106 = 1.28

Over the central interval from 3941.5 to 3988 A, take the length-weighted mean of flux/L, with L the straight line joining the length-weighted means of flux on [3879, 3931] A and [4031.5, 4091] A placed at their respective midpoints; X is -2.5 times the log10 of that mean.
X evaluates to 0.10 mag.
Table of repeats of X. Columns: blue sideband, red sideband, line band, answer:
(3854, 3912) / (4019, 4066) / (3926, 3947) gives 0.19 mag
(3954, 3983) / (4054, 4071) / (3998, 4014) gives -0.20 mag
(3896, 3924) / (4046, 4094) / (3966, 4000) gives 0.11 mag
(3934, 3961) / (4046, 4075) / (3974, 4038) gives -0.07 mag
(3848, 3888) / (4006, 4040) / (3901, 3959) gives 0.09 mag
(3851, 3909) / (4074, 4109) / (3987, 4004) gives -0.18 mag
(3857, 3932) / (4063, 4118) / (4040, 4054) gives -0.19 mag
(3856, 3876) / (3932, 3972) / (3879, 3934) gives 0.03 mag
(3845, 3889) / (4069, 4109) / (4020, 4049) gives -0.18 mag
